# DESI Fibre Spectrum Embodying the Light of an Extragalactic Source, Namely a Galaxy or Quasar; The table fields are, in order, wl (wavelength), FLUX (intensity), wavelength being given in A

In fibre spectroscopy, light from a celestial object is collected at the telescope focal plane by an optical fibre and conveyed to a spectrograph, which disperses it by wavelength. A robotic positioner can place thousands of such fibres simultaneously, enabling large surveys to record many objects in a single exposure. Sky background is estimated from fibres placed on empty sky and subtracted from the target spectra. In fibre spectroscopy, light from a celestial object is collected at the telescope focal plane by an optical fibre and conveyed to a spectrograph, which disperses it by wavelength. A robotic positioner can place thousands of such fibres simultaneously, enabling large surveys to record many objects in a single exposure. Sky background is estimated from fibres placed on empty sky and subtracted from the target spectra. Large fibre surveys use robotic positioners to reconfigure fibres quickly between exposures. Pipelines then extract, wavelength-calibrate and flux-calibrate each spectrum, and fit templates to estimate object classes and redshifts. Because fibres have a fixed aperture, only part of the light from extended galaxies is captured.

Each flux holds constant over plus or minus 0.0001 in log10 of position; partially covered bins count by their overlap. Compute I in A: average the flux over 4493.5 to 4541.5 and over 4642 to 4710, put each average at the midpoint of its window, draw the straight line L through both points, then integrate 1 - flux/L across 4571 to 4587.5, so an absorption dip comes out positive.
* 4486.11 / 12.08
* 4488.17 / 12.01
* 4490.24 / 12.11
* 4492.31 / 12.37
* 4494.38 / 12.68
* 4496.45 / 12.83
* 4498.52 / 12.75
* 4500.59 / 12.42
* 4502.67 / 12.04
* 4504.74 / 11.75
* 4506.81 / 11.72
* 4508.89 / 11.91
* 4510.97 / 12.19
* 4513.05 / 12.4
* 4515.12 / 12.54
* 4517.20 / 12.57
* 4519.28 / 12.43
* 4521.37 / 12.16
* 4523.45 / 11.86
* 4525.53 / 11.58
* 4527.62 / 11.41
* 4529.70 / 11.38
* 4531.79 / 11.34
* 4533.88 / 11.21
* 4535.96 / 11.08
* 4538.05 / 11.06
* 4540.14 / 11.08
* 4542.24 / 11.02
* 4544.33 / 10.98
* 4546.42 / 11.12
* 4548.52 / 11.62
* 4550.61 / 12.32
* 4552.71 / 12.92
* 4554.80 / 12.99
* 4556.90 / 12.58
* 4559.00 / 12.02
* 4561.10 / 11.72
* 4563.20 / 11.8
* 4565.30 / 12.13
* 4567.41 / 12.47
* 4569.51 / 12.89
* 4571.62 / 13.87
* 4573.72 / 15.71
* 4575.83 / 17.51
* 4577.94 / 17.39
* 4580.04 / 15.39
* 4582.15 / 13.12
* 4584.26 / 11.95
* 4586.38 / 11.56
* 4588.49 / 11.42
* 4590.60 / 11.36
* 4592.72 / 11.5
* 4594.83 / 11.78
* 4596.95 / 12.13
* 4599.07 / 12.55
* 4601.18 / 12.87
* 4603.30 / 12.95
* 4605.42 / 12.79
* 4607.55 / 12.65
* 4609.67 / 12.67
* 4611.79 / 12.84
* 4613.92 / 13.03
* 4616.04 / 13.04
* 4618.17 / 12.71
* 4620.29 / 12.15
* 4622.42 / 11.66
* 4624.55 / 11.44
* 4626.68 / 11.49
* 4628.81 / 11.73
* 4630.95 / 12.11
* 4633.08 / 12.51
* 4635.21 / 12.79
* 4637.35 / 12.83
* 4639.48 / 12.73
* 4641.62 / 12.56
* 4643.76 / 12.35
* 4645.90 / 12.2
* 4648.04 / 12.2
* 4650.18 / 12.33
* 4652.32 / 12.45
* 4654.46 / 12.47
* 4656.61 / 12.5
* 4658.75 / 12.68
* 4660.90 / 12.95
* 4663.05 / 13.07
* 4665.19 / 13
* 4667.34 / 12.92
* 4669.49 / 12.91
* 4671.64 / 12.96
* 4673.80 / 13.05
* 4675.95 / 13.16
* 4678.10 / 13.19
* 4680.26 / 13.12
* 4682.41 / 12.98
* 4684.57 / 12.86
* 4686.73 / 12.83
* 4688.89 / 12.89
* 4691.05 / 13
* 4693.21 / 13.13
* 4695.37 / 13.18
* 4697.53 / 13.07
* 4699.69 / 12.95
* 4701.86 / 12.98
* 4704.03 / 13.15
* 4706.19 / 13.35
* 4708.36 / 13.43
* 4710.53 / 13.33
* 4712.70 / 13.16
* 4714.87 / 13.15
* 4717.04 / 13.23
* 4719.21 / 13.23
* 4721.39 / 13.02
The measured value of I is -3.1 A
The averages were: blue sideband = 11.9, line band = 14.6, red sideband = 12.9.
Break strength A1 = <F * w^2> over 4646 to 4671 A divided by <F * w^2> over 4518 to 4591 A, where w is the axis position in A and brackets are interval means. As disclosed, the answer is 1.07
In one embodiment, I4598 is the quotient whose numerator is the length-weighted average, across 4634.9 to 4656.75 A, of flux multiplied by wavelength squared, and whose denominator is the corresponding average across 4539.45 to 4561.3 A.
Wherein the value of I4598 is 1.10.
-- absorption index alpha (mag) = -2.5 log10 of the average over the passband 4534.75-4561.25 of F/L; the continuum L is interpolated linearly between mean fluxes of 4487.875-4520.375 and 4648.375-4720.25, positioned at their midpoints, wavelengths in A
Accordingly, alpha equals 0.07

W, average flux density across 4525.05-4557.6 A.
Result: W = 11.6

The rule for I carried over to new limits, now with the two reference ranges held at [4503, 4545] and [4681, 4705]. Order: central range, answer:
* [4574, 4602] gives -2.3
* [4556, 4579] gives -3.1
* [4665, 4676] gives -0.1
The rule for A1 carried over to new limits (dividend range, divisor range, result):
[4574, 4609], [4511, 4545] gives 1.16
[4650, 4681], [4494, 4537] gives 1.14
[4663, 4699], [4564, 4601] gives 1.03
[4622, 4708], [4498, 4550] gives 1.15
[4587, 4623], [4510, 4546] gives 1.10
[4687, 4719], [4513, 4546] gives 1.22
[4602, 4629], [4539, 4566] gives 1.08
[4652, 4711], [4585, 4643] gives 1.09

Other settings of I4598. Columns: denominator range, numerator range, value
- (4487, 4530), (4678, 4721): 1.17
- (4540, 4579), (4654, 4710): 1.06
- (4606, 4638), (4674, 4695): 1.08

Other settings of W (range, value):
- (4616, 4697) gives 12.6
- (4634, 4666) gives 12.6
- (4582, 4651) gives 12.3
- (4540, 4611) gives 12.7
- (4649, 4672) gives 12.7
